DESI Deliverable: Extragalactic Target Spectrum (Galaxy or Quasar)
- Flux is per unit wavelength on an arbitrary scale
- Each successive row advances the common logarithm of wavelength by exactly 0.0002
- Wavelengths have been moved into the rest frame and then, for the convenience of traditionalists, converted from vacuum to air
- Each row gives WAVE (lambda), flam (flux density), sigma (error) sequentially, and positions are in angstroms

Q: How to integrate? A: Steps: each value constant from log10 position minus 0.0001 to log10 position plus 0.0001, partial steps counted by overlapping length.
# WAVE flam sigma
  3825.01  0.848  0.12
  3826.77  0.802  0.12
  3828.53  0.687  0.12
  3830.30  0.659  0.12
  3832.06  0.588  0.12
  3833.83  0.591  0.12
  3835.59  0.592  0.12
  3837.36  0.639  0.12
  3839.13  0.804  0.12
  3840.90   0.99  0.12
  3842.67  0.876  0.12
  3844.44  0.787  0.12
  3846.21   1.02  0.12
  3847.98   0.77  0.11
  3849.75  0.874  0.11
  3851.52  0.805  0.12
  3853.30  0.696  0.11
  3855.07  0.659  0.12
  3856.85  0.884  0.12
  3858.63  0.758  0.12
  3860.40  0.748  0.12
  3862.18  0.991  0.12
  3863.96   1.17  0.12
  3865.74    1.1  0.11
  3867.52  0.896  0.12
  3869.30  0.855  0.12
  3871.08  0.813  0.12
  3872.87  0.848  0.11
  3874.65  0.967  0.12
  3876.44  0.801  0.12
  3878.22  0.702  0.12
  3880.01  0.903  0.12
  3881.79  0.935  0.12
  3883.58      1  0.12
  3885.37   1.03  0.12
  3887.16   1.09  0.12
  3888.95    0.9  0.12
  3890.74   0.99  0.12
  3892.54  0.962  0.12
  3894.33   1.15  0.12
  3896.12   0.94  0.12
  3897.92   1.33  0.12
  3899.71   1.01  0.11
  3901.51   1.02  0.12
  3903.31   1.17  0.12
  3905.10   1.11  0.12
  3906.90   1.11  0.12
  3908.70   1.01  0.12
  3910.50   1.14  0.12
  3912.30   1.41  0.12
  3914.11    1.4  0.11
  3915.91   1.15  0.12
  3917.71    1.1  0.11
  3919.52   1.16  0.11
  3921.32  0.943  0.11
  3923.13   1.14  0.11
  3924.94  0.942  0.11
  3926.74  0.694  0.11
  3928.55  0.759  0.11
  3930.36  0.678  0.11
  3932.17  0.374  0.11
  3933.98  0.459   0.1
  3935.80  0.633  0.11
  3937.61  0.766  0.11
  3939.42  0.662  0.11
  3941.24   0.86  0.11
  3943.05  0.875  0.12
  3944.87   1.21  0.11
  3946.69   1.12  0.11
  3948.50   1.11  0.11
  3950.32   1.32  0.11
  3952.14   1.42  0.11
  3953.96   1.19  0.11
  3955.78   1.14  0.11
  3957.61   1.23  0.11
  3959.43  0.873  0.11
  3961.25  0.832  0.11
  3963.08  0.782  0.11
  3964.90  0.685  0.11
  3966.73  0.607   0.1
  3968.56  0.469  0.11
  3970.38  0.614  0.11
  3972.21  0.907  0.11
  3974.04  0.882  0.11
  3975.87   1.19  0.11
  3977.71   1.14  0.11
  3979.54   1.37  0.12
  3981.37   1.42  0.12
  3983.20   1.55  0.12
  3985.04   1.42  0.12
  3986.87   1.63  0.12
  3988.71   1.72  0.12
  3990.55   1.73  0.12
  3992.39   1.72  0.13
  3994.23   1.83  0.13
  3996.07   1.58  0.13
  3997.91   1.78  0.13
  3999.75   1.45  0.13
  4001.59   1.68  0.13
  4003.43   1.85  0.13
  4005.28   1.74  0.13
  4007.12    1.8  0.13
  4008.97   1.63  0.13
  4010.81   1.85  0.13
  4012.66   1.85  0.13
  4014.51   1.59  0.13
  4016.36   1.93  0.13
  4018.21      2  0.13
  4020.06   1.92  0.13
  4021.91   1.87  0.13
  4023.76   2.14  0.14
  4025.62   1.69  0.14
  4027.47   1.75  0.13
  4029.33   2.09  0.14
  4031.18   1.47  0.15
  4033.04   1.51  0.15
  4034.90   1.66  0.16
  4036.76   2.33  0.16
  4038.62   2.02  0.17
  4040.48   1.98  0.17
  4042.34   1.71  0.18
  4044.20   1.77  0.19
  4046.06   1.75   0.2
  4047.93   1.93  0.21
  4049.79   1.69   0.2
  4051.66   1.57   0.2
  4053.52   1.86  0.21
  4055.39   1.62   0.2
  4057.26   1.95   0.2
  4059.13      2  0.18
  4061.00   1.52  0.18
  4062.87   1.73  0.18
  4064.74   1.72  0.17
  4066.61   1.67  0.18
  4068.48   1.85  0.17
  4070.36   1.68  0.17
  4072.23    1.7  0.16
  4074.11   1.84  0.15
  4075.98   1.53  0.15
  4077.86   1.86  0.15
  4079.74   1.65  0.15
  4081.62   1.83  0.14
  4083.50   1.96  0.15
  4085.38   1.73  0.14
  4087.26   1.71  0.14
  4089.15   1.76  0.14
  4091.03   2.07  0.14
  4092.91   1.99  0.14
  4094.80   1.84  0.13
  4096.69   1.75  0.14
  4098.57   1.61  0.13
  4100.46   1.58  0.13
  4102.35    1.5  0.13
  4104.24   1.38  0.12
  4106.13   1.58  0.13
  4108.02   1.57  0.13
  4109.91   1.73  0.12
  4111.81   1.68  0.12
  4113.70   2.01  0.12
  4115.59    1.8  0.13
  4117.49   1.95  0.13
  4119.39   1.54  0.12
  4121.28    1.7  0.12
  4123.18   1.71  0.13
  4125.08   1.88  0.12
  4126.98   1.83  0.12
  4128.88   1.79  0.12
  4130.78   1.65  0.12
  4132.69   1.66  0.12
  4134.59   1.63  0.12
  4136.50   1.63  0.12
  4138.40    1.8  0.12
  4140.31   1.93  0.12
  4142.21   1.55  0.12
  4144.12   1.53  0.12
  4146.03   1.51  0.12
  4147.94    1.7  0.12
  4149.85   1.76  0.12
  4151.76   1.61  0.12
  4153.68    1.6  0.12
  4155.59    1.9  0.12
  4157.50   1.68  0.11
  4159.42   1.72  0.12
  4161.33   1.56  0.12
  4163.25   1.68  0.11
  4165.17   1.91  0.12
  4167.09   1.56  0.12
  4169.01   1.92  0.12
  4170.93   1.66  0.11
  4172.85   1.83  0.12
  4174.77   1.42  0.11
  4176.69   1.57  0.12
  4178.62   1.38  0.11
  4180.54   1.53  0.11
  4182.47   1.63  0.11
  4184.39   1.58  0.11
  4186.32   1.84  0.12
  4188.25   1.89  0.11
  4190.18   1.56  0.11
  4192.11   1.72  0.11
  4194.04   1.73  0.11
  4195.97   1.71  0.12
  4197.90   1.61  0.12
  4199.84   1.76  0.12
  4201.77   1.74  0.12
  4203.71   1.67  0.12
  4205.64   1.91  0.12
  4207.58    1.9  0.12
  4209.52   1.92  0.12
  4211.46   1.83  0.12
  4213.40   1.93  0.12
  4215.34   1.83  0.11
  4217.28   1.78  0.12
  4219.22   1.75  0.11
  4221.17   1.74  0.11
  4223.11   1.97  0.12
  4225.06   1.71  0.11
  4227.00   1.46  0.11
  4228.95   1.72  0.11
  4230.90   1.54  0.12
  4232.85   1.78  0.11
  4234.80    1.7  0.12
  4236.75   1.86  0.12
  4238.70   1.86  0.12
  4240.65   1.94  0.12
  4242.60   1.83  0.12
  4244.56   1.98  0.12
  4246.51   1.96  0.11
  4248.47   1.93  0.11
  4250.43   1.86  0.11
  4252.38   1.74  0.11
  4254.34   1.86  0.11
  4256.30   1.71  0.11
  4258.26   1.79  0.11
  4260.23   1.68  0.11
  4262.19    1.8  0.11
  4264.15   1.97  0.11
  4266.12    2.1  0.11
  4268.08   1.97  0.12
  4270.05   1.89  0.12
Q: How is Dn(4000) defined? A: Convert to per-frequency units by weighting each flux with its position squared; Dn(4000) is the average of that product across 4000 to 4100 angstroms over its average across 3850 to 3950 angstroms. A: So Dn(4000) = 2.0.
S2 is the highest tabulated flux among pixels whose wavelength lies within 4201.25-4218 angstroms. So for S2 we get 1.93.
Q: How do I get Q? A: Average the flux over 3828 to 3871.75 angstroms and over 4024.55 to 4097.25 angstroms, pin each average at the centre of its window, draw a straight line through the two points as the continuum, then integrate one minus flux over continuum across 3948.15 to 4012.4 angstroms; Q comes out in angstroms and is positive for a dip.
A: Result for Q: 4.6 angstroms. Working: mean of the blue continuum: 0.811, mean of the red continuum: 1.79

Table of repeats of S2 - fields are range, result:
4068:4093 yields 2.07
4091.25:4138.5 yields 2.01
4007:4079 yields 2.33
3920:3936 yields 1.14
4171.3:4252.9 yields 1.98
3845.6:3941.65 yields 1.41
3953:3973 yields 1.23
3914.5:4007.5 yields 1.85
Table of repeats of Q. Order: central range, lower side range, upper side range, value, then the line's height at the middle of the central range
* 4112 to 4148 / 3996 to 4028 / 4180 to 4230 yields 0.79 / 1.76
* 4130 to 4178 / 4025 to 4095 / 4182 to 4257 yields 2.91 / 1.79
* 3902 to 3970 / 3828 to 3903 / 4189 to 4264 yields 6.02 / 1.06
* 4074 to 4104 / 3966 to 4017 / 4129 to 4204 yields -3.23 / 1.58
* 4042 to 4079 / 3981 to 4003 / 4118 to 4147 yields -1.86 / 1.66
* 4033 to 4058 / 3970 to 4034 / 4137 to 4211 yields -2.79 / 1.64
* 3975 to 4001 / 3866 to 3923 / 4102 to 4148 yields -4.80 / 1.3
